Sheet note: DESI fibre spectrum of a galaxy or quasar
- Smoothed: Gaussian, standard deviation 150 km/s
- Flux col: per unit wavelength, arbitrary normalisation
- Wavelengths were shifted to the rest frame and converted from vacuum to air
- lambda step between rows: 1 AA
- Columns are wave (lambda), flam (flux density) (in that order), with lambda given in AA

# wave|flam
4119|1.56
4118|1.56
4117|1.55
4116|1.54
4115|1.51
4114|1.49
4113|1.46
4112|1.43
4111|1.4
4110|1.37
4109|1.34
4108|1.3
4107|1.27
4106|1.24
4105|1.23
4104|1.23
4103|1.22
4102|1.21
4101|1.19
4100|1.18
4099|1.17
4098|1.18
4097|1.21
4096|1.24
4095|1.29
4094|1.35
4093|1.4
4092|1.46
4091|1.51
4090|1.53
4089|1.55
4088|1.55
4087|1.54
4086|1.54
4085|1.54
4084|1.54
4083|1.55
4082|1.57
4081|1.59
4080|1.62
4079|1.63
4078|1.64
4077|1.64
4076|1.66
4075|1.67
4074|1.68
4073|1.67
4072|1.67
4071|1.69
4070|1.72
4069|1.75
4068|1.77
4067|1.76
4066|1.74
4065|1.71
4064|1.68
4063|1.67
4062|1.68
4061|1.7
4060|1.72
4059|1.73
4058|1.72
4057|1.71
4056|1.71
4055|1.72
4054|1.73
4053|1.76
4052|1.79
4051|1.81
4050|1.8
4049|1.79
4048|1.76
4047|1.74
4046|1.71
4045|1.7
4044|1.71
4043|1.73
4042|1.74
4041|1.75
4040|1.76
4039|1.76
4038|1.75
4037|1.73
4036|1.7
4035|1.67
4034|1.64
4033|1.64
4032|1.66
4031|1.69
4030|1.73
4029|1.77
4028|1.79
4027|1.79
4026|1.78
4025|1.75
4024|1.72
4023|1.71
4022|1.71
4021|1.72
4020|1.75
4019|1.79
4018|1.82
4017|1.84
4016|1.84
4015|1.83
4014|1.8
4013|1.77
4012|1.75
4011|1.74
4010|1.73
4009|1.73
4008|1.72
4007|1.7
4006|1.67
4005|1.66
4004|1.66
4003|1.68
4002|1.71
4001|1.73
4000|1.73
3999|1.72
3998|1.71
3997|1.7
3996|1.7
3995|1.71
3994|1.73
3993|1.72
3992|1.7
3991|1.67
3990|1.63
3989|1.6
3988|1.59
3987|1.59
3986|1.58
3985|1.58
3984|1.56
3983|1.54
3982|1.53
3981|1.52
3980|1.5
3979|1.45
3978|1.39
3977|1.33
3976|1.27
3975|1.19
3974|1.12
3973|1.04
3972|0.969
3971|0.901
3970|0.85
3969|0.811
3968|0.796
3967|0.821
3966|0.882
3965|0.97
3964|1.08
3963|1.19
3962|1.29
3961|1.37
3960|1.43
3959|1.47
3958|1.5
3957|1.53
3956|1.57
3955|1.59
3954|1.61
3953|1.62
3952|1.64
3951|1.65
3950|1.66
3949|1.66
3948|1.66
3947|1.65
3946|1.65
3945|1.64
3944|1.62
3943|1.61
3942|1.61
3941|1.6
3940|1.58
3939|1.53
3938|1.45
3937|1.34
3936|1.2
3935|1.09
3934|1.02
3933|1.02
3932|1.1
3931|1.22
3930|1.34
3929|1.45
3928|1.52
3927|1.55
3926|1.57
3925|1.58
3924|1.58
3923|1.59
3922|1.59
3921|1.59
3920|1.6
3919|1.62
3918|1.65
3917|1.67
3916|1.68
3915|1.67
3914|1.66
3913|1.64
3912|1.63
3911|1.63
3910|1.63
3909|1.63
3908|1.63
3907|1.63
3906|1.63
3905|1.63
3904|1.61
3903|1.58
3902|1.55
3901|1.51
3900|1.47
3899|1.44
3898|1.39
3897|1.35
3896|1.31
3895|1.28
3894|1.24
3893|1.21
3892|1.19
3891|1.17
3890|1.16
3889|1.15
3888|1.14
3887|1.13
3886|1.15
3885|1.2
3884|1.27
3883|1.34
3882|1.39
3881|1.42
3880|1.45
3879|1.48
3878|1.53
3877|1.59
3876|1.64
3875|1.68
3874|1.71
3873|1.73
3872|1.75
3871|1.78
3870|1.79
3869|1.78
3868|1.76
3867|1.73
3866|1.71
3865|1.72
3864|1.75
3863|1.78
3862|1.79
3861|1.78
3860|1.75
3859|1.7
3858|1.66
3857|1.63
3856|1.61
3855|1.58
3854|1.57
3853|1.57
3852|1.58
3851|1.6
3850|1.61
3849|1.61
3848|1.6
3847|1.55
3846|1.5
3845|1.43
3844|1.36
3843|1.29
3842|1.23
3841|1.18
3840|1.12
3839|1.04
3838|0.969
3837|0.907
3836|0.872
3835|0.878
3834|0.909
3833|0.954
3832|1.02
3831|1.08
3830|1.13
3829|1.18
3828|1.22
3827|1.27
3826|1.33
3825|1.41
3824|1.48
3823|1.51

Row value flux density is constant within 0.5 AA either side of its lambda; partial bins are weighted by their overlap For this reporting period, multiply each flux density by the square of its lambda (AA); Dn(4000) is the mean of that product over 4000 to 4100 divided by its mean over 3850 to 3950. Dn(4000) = 1.18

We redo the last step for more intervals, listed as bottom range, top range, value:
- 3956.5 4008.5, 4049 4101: 1.16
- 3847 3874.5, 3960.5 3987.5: 0.77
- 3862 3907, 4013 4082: 1.26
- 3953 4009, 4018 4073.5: 1.23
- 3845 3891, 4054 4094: 1.17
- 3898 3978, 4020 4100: 1.22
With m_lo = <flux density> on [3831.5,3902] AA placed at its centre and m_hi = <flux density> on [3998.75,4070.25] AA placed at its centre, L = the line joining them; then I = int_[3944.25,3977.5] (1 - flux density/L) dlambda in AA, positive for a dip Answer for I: 5.8 AA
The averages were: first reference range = 1.43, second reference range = 1.73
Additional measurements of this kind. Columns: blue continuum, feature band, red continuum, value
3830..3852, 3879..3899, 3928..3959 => 1.1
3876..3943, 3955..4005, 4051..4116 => 2.0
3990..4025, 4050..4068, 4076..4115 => -2.2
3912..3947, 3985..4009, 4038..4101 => -1.9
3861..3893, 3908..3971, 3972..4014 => 4.4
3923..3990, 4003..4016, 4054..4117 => -2.6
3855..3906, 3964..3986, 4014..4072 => 6.0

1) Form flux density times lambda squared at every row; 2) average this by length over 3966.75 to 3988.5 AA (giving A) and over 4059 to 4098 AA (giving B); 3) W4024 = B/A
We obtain 1.31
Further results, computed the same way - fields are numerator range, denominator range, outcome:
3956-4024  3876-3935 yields 1.09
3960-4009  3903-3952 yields 0.96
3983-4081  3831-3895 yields 1.30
